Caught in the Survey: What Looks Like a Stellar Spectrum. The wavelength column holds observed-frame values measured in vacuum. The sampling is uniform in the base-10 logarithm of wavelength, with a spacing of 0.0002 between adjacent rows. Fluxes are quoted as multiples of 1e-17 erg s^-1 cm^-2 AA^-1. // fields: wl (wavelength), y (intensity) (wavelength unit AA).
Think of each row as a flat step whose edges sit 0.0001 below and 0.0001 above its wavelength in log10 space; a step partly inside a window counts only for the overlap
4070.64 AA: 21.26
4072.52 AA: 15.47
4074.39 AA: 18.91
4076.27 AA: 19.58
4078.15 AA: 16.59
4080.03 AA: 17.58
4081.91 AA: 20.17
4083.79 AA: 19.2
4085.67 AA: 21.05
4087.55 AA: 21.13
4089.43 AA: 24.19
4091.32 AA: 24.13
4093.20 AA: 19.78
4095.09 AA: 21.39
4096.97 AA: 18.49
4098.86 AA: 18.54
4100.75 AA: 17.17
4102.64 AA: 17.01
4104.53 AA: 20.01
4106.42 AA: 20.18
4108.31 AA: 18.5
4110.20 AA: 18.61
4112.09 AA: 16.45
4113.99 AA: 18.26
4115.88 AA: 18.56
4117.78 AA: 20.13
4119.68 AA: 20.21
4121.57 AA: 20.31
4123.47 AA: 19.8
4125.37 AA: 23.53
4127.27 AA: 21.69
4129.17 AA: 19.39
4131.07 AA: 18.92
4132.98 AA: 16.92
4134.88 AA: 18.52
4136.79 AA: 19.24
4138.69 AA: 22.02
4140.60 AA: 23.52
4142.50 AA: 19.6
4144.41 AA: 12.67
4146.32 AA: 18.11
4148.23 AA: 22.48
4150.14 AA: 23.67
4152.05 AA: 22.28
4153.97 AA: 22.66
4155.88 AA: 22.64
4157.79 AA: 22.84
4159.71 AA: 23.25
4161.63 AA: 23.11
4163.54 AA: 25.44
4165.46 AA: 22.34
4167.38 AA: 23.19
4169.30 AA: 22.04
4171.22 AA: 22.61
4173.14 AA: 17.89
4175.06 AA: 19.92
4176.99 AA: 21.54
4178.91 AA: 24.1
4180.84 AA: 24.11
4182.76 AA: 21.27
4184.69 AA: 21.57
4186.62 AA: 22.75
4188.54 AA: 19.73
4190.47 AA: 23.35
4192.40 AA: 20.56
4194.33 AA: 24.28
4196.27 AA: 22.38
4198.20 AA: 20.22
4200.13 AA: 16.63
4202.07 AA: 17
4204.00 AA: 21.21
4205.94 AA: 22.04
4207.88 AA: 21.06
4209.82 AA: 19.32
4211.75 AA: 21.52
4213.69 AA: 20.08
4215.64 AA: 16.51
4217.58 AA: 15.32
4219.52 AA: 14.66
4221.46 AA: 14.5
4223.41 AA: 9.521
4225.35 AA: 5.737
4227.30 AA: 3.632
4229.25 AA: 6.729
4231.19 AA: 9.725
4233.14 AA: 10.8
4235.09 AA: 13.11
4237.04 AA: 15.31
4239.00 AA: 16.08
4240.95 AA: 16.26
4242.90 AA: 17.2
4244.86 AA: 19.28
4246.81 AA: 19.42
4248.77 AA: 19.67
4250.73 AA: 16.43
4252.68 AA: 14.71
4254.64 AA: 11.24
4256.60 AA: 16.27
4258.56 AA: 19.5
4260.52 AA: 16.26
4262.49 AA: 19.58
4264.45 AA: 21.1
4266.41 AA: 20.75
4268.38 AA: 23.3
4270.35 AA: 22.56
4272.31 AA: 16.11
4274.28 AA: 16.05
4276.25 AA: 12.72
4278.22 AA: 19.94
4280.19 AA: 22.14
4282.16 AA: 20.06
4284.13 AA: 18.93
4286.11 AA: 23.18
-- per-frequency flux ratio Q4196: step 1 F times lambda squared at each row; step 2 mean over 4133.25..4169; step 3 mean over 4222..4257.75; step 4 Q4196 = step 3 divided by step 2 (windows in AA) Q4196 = 0.7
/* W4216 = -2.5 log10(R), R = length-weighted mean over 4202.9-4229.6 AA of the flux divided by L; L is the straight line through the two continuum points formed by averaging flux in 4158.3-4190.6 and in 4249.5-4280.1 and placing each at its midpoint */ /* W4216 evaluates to 0.31 mag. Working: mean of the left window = 22.2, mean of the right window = 17.9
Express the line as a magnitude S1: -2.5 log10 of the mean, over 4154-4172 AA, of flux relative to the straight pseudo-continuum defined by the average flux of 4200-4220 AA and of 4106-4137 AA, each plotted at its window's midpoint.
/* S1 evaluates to -0.20 mag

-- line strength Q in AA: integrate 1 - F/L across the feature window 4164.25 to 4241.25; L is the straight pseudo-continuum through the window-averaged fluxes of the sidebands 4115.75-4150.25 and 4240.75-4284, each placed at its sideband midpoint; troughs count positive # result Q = 4.2 AA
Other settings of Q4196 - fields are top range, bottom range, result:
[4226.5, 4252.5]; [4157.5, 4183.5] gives 0.66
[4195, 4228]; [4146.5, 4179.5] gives 0.76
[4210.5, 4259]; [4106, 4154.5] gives 0.77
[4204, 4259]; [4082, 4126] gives 0.82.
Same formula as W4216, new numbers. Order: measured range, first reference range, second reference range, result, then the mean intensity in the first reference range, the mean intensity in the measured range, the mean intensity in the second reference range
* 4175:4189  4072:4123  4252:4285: -0.171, 19.4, 22.1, 18.3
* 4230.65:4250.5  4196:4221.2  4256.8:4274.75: 0.208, 18.9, 15.8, 19.4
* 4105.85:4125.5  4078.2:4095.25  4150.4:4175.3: 0.109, 20.7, 19.3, 22.4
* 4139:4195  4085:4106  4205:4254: -0.242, 20.2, 21.8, 15.1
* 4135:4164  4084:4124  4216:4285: -0.160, 19.7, 21.4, 15.9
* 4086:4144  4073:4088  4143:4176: 0.018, 19.1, 19.8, 21.6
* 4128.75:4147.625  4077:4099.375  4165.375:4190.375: 0.117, 20.2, 18.9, 21.8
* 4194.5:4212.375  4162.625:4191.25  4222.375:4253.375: -0.115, 22.1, 20.3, 13.3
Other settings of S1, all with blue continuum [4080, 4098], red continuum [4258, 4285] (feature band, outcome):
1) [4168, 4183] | -0.086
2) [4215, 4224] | 0.354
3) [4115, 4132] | 0.014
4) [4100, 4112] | 0.125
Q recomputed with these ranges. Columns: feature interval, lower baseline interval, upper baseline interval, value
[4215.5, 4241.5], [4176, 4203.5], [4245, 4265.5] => 9.9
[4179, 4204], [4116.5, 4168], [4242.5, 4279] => -1.9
